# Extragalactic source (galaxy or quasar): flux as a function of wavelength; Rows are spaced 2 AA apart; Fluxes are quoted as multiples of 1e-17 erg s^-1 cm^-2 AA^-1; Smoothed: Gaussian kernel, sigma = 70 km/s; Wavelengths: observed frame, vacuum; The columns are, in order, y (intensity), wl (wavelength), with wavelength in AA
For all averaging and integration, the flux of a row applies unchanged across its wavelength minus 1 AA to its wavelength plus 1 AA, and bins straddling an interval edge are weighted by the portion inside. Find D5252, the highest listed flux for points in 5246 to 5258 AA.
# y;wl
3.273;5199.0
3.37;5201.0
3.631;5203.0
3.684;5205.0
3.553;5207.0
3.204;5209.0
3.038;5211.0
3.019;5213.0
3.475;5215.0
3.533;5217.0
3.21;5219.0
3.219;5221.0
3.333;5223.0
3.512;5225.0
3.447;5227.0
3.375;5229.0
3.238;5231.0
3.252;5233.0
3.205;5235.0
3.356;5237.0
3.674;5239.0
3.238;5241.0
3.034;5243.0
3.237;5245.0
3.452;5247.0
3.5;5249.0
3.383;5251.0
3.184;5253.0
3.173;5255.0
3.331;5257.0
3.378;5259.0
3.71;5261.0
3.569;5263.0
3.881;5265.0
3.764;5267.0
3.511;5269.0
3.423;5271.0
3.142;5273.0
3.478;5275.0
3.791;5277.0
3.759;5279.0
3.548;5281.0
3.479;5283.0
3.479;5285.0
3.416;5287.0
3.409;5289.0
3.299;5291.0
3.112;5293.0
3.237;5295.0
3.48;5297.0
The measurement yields 3.5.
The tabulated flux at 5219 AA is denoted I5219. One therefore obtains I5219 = 3.21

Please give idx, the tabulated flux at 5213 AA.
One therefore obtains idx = 3.019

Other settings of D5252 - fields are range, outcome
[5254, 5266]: 3.881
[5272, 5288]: 3.791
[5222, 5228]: 3.512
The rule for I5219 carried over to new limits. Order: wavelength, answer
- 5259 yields 3.378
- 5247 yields 3.452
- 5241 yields 3.238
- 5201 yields 3.37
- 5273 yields 3.142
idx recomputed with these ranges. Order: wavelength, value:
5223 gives 3.333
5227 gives 3.447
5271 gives 3.423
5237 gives 3.356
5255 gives 3.173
